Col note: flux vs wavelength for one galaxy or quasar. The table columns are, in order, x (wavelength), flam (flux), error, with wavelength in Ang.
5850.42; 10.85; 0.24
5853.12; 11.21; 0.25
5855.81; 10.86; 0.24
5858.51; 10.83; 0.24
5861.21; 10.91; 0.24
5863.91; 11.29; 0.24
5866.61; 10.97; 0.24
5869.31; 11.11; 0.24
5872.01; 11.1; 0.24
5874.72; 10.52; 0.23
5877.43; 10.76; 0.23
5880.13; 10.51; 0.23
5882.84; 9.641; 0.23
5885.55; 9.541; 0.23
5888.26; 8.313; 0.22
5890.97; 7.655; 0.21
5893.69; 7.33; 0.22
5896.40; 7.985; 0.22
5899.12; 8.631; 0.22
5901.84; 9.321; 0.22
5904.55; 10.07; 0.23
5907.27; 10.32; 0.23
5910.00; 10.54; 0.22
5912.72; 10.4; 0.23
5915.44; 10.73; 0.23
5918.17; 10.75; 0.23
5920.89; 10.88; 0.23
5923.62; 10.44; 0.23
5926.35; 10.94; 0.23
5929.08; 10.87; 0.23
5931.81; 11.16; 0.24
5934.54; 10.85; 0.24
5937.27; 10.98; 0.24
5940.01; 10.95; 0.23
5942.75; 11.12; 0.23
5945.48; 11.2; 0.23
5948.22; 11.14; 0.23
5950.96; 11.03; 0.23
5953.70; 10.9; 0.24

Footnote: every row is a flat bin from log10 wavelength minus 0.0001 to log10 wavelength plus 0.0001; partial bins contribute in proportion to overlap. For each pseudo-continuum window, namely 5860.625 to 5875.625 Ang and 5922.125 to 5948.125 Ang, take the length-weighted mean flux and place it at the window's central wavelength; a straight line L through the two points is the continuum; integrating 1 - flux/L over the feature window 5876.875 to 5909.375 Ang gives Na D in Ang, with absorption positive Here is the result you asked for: 5.4 Ang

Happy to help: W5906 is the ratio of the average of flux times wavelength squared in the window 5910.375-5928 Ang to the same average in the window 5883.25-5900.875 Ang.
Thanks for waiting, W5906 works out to 1.29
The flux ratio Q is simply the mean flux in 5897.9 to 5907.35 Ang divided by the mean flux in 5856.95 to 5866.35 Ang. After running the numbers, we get 0.9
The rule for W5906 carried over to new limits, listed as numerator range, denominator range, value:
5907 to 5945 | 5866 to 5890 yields 1.08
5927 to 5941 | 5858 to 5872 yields 1.02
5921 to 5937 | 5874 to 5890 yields 1.13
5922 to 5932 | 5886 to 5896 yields 1.38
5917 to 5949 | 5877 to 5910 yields 1.21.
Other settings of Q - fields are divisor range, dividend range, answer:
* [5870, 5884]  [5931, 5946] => 1.05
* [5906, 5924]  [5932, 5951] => 1.04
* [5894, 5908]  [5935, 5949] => 1.22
